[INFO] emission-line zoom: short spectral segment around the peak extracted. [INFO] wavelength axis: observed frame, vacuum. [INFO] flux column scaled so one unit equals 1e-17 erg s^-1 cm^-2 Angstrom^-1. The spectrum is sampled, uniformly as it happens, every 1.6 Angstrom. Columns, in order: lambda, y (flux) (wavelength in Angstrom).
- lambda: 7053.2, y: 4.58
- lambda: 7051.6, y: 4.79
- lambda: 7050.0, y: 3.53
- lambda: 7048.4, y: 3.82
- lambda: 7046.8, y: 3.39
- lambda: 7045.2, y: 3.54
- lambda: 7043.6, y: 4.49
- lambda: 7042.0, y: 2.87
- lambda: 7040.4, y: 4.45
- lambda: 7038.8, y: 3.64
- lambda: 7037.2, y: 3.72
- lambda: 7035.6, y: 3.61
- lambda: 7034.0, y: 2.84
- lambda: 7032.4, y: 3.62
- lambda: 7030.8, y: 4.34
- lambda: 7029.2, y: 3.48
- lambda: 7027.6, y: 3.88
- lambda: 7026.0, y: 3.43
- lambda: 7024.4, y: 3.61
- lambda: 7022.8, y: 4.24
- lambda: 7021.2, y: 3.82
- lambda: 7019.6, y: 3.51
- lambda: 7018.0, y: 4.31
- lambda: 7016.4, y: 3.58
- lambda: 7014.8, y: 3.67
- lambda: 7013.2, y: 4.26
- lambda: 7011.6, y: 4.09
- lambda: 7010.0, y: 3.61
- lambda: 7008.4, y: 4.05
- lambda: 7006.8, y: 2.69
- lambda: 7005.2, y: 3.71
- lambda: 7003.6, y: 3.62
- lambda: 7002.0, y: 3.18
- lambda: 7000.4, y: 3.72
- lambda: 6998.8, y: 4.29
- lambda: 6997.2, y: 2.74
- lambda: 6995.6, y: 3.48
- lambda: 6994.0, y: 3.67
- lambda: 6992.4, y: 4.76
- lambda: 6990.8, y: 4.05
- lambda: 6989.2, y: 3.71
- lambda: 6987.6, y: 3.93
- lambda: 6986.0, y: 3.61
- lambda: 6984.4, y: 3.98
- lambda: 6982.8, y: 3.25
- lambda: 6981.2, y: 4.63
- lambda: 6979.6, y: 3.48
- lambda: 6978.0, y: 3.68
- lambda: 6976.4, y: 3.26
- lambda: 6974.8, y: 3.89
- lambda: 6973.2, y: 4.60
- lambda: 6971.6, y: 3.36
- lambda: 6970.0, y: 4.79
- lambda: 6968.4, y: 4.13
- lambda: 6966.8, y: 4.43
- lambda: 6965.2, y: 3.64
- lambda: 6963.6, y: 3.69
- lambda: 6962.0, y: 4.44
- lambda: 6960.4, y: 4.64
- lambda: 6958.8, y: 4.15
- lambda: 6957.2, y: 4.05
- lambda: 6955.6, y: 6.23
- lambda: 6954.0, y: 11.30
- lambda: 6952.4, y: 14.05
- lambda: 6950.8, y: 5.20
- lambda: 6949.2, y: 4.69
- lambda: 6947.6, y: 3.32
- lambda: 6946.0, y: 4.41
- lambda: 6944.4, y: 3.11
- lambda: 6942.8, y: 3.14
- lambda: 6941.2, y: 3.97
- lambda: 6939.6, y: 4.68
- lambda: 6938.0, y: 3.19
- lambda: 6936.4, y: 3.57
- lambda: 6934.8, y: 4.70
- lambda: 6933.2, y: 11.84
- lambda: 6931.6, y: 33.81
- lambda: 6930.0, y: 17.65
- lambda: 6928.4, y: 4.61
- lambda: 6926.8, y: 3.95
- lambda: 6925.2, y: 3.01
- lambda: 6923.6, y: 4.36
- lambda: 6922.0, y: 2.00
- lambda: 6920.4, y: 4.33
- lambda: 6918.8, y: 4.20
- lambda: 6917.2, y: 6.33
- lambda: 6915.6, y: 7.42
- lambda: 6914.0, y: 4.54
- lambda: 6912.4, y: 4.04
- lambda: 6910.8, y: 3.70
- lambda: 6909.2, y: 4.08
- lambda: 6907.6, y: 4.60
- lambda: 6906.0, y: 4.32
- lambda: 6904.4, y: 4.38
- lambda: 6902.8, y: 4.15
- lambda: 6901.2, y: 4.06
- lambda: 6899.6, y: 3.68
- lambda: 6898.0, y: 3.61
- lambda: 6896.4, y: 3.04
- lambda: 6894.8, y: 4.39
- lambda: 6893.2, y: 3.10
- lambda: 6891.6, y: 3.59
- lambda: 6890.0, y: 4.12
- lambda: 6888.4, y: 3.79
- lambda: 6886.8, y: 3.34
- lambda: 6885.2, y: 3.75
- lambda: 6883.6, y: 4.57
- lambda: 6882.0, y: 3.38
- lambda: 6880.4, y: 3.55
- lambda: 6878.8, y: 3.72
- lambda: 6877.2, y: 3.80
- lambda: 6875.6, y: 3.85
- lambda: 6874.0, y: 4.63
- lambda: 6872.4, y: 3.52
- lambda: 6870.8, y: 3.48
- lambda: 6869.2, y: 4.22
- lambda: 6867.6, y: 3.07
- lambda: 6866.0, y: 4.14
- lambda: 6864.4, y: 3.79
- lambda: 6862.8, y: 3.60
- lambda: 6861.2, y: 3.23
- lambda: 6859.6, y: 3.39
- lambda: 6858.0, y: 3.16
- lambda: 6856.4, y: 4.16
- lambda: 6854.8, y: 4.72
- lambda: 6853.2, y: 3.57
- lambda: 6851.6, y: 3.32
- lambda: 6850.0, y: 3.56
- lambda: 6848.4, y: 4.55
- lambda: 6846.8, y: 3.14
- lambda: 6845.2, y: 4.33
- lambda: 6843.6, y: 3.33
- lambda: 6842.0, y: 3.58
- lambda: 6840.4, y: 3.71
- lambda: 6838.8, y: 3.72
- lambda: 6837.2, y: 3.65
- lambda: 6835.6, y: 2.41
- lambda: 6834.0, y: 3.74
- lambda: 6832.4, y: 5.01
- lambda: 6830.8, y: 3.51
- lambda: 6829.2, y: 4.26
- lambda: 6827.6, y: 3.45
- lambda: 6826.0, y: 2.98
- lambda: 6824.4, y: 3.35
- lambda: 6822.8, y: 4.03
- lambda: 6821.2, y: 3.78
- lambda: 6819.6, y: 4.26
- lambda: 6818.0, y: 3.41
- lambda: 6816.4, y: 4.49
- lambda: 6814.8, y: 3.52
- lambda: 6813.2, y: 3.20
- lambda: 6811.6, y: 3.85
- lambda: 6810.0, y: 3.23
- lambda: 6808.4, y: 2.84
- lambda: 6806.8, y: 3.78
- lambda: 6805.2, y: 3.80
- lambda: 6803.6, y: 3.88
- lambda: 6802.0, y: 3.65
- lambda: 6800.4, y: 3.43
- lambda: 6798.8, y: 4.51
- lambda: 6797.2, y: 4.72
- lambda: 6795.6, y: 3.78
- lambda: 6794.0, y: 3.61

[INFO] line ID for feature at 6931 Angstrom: Halpha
